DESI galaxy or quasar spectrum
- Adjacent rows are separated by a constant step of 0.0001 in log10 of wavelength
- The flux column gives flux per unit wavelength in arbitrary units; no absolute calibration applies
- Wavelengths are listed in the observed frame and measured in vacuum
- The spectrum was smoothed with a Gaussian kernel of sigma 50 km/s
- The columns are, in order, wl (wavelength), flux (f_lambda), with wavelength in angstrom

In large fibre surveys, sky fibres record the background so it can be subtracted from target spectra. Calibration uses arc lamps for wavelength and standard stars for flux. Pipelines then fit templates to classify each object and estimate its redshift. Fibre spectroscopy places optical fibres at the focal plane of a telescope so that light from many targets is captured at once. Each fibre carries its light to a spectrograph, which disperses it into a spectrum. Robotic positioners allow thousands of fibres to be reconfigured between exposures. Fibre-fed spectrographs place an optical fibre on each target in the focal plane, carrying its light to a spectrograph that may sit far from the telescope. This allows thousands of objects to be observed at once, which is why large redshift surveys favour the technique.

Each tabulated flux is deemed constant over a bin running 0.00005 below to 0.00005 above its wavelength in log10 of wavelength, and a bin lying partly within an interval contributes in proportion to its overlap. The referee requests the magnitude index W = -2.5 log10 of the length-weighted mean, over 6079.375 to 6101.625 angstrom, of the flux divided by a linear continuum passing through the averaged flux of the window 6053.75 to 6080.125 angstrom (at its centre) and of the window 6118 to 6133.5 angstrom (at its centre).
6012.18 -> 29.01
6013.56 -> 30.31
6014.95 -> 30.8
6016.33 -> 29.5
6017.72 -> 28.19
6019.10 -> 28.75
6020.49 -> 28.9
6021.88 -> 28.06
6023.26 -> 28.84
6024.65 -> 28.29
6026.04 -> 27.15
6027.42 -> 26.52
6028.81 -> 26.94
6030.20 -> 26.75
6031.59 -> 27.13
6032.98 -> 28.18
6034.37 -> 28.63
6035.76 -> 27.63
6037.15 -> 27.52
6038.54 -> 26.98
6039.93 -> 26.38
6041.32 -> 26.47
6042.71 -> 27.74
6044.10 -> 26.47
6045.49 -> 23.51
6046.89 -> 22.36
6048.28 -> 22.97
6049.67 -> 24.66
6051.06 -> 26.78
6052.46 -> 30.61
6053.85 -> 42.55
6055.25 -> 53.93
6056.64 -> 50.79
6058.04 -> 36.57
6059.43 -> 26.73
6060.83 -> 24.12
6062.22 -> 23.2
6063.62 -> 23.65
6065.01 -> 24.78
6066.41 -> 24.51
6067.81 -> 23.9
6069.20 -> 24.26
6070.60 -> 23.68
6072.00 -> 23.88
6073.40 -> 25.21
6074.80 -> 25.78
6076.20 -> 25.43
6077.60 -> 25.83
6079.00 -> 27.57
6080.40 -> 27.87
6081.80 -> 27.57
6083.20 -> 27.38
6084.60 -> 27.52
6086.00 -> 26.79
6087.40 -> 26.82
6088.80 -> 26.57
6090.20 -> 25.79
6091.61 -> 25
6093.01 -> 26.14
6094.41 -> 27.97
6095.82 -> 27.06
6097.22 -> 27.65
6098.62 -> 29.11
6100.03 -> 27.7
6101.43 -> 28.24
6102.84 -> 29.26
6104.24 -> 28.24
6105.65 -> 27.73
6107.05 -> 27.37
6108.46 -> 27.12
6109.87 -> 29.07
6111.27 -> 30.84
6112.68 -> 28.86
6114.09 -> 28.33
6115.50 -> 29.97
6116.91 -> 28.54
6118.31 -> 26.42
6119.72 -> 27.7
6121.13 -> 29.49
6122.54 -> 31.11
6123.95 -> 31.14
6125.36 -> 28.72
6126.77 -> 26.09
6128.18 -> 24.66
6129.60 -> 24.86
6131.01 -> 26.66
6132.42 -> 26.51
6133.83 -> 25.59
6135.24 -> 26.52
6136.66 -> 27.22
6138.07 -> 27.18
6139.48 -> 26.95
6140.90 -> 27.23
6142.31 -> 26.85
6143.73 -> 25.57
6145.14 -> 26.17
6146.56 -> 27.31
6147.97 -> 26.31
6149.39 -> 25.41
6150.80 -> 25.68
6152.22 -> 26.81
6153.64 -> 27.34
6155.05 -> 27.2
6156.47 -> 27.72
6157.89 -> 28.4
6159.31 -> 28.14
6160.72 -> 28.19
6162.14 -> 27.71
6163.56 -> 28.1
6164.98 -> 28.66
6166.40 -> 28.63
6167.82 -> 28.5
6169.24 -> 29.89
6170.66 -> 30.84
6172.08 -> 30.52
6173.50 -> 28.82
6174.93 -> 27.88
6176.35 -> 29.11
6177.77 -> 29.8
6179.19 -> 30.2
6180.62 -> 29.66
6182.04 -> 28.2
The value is 0.05 mag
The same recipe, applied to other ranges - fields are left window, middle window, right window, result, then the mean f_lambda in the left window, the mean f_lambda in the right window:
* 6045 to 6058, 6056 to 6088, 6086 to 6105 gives 0.13 mag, 33.4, 27.3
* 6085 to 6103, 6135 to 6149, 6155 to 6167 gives 0.05 mag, 27.2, 28.1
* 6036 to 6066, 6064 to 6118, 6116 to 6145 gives 0.05 mag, 29.4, 27.2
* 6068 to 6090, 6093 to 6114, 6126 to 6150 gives -0.08 mag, 26.1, 26.3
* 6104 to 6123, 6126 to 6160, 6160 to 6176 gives 0.08 mag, 28.6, 28.9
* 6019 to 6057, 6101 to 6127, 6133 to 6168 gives -0.03 mag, 29.2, 27.2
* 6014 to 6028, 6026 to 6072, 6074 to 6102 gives -0.01 mag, 28.6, 27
